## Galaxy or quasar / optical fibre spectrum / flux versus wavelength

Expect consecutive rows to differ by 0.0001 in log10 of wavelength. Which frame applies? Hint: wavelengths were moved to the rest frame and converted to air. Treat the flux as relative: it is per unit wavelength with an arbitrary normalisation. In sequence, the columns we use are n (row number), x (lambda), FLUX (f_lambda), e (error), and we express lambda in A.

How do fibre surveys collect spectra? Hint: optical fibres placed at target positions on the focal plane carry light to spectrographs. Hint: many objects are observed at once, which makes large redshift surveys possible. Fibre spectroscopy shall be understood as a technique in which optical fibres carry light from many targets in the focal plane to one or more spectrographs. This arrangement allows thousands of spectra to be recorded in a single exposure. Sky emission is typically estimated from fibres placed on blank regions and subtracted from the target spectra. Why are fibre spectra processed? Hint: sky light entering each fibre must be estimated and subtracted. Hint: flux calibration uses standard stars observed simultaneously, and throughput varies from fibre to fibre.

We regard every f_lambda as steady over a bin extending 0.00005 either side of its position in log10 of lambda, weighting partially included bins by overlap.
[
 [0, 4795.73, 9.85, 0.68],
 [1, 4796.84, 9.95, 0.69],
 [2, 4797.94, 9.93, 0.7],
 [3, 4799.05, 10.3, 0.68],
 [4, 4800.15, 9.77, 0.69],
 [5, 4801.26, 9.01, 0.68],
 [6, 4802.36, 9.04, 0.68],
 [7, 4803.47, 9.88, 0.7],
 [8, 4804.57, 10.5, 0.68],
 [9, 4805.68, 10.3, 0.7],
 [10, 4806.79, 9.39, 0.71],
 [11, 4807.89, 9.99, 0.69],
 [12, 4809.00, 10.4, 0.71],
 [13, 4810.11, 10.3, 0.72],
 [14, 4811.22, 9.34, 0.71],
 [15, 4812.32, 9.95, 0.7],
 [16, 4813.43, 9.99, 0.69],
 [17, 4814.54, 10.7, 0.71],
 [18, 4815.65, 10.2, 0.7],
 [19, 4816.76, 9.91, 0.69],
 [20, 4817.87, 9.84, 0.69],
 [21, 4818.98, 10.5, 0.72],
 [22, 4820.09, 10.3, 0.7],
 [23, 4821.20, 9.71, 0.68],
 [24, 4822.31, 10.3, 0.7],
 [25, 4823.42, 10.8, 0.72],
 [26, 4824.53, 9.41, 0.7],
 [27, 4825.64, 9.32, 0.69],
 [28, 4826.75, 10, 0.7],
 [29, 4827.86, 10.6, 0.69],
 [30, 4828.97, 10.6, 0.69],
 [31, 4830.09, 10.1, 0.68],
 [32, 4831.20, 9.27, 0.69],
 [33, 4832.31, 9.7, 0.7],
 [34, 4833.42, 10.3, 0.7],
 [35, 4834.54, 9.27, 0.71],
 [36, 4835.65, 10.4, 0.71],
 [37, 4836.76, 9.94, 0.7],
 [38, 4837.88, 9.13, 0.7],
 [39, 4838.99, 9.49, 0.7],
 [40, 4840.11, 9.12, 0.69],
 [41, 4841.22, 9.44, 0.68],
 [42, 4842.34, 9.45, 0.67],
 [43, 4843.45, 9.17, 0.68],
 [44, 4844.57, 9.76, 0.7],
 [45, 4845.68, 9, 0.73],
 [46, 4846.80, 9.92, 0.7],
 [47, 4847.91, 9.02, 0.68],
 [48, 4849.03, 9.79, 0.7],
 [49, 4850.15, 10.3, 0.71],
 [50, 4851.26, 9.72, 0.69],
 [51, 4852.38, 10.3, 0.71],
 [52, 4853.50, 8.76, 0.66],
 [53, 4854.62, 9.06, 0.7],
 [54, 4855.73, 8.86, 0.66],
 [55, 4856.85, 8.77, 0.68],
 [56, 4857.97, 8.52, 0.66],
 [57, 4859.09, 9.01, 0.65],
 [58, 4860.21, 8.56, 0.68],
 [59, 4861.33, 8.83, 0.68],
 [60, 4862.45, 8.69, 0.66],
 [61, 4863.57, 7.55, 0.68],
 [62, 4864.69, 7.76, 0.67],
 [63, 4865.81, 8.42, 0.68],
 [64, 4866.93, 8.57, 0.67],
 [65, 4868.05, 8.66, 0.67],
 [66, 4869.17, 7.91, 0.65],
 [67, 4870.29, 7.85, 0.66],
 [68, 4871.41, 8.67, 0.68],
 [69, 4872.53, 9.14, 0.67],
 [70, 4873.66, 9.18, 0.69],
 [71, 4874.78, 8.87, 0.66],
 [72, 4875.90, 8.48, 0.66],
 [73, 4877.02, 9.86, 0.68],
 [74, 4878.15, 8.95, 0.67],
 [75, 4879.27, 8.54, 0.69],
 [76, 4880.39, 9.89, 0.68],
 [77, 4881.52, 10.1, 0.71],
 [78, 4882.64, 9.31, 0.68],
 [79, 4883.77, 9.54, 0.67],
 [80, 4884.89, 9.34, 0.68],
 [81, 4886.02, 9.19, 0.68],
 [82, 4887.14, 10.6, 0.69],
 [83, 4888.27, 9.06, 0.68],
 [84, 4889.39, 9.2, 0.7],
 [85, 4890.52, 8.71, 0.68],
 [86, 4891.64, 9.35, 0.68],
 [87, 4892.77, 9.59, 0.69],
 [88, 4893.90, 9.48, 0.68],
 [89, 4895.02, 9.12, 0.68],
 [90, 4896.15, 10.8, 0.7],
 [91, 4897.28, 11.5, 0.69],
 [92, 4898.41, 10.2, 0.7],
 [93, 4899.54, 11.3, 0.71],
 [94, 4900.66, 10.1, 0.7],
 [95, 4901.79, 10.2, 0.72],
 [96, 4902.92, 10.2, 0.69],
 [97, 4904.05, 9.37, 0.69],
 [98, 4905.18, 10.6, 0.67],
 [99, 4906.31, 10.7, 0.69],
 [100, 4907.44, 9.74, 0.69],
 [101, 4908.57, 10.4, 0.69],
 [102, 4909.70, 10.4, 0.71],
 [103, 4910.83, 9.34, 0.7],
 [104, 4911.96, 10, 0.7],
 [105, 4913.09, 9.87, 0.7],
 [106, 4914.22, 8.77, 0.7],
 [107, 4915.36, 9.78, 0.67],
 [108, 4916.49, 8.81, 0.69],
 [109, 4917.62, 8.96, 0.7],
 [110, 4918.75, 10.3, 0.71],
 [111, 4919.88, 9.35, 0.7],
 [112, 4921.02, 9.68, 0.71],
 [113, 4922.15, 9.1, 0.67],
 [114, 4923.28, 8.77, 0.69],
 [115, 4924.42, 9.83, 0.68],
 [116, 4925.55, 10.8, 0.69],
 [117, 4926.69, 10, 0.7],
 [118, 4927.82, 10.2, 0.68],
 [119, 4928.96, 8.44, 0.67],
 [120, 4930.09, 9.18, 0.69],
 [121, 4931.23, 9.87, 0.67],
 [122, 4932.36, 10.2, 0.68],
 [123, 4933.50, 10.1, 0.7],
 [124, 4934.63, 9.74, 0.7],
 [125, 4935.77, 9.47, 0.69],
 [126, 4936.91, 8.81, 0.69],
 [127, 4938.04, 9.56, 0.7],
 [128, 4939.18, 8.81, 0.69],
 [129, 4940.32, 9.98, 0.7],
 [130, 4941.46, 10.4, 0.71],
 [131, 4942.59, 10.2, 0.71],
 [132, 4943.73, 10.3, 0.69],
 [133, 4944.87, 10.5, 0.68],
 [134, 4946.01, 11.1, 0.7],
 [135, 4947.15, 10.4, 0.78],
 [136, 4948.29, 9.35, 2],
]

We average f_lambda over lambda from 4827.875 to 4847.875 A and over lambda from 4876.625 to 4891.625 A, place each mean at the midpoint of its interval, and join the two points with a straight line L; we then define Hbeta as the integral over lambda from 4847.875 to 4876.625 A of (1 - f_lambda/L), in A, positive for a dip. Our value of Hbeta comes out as 2.1 A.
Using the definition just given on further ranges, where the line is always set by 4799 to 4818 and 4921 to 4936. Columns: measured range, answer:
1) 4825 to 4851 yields 0.4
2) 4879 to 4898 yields 0.3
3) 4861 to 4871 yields 1.6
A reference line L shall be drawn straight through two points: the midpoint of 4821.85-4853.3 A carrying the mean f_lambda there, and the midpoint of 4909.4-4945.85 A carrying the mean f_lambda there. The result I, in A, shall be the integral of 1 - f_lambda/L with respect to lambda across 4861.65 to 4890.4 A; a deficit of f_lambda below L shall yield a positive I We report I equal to 2.4 A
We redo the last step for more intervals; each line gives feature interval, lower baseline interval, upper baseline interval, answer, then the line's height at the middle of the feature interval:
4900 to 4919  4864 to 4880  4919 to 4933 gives -1.08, 9.33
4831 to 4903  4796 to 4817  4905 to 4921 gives 3.72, 9.84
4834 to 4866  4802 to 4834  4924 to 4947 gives 2.59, 9.99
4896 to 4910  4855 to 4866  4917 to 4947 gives -1.76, 9.25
